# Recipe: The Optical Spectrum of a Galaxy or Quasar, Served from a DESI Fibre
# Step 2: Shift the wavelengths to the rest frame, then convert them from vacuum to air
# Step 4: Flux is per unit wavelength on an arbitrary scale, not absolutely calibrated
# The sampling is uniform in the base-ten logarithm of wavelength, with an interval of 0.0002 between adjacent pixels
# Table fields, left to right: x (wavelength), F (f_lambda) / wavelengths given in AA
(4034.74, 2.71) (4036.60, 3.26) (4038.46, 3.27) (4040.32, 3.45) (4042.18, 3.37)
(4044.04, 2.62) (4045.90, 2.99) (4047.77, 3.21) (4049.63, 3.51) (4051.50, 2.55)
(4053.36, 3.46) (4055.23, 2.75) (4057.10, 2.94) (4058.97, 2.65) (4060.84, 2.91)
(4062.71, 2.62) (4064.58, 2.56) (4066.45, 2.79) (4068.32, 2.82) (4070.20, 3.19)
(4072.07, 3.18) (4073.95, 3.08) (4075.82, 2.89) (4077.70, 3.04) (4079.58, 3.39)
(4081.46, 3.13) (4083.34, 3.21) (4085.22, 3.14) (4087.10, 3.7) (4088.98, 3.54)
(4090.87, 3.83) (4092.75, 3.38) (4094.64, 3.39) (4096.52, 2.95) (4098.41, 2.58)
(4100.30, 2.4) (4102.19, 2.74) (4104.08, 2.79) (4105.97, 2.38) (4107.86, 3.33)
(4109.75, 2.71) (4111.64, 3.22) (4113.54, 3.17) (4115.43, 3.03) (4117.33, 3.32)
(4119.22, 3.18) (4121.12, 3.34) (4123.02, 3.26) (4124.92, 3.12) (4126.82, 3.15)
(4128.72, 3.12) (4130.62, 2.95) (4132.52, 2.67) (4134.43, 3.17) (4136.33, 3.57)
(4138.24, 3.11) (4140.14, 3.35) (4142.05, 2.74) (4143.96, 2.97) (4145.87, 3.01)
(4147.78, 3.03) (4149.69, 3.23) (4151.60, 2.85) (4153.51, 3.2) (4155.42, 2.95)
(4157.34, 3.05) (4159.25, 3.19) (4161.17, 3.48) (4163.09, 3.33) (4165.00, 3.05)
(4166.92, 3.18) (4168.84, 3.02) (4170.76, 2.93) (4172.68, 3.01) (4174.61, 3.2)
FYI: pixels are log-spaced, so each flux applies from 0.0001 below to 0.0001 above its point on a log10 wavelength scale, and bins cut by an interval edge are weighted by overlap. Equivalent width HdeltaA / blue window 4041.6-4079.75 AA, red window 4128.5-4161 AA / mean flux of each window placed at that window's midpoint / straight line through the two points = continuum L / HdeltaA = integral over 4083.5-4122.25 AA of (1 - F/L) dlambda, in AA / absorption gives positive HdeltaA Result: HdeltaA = -1.1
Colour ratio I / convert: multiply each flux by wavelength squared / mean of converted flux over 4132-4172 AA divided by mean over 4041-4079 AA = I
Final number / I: 1.09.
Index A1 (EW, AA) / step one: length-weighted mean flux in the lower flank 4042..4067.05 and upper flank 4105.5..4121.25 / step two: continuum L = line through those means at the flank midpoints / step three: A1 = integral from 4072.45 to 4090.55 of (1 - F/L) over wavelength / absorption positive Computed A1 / -1.6 AA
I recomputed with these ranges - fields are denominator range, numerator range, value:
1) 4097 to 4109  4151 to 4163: 1.19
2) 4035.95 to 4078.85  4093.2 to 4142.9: 1.04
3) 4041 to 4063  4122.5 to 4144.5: 1.08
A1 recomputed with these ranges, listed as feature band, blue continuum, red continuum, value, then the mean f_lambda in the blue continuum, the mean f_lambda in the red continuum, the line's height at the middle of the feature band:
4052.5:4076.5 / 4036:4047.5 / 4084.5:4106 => 1.71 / 3.16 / 3.1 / 3.13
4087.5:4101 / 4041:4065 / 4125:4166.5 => -0.77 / 2.95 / 3.11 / 3.02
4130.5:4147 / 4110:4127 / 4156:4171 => 0.55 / 3.18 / 3.16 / 3.17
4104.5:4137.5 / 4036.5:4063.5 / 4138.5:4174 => -0.27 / 3.03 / 3.09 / 3.07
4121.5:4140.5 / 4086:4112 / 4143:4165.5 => -0.33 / 3.06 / 3.11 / 3.09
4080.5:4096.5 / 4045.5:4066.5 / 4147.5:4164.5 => -2.13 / 2.91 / 3.15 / 2.99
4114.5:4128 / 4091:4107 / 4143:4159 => -1.14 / 2.88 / 3.04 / 2.95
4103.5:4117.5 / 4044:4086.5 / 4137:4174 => 0.30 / 3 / 3.09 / 3.05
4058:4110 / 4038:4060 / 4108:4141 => 1.42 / 3.06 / 3.15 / 3.1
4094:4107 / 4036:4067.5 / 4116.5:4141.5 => 1.54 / 2.99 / 3.17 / 3.1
